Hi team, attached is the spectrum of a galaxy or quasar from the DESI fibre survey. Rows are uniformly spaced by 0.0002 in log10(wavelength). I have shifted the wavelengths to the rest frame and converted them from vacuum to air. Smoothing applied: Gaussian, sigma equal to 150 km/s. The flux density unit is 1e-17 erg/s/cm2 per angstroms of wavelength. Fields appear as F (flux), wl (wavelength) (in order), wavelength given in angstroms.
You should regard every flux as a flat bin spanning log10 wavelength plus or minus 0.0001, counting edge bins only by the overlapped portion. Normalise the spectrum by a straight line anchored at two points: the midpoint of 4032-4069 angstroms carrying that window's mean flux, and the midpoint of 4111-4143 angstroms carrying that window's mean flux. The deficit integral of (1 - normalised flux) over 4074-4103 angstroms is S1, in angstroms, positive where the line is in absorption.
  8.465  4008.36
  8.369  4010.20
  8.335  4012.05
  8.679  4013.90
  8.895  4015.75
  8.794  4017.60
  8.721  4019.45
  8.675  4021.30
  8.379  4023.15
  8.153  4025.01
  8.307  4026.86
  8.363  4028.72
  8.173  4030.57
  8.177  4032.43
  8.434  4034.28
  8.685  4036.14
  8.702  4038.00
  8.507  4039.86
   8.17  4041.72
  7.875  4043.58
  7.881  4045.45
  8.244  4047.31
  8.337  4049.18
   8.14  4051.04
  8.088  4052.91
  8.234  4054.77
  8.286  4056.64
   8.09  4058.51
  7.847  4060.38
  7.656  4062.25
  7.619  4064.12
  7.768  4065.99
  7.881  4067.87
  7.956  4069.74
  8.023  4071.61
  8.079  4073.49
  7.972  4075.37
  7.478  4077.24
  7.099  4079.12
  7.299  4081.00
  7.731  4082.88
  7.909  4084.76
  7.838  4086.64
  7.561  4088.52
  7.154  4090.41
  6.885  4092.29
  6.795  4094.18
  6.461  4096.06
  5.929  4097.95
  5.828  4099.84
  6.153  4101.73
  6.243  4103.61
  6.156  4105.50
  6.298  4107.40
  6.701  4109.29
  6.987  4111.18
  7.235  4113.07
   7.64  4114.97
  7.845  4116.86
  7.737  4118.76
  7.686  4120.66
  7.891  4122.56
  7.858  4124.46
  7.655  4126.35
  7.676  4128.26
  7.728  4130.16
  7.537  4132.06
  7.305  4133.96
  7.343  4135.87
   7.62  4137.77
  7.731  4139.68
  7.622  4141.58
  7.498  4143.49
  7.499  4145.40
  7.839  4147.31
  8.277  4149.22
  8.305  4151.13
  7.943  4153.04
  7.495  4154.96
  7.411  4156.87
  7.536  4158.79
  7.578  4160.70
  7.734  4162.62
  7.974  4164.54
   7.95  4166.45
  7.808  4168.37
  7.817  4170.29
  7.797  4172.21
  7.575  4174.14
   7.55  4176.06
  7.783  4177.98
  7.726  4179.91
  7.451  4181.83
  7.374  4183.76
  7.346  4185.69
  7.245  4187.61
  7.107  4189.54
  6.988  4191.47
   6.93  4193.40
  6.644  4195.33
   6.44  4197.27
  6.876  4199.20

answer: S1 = 2.94 angstroms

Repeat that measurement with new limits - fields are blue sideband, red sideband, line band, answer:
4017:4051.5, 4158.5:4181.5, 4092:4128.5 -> 4.70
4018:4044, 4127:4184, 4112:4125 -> 0.35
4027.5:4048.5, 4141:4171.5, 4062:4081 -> 0.95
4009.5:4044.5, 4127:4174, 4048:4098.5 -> 3.23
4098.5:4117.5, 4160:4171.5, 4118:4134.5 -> -1.52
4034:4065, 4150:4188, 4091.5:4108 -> 3.44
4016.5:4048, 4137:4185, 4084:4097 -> 1.38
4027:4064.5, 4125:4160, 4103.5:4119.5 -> 1.68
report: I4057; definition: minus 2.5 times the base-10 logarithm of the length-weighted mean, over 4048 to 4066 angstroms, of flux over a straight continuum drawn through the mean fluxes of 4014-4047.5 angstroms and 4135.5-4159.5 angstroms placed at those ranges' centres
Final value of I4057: 0.03 mag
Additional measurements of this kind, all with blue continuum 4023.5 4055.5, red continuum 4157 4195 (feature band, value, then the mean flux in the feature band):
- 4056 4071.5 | 0.033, 7.89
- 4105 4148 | 0.048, 7.45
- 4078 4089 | 0.063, 7.57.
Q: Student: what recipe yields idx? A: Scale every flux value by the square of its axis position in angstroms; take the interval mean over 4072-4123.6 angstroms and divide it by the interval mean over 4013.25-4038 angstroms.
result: 0.9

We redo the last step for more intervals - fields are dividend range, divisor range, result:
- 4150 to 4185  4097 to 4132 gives 1.12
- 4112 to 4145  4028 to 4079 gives 0.98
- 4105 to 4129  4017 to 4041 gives 0.91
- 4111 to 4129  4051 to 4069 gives 0.99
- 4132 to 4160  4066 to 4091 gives 1.03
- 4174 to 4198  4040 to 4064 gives 0.96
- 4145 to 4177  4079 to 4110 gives 1.18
